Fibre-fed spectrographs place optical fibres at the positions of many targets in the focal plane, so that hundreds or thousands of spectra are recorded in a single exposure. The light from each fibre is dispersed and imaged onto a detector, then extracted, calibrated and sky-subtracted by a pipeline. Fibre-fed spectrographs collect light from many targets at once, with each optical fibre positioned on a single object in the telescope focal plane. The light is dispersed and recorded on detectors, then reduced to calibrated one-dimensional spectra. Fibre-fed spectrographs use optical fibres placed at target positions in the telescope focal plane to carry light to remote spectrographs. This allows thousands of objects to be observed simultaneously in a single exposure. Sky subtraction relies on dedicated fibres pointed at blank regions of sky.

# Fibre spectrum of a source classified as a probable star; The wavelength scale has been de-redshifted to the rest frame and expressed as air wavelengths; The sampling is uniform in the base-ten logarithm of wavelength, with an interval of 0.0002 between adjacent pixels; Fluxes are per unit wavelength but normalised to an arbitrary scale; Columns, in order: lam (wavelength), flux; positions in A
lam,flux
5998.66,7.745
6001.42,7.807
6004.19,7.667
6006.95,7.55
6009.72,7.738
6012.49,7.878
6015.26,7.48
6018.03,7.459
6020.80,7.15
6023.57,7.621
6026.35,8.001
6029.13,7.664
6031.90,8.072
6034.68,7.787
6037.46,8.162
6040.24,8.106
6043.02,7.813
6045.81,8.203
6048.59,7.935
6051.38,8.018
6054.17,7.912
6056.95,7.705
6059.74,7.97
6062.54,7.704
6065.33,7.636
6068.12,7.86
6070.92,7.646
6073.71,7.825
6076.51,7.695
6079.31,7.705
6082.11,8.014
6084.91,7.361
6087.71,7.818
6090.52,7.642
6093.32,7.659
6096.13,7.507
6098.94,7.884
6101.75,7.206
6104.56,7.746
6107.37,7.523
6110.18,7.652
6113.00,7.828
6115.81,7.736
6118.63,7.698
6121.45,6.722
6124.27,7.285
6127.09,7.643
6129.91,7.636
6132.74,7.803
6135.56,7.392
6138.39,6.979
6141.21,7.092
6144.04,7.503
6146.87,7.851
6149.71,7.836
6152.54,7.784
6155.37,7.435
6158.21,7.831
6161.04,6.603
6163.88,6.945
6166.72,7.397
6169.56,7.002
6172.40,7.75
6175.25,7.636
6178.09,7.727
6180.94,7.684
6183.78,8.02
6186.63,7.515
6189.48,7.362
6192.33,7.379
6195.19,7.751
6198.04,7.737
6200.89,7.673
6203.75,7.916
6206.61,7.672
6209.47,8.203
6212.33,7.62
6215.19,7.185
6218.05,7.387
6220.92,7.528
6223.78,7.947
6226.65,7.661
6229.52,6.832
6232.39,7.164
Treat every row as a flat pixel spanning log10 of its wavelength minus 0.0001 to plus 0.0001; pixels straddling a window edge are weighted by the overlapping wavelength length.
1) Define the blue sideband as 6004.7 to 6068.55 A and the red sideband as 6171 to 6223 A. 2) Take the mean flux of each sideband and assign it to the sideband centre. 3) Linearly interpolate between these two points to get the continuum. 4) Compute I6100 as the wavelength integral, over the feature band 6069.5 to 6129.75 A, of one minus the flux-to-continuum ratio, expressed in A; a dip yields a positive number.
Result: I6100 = 1.0 A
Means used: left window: 7.8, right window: 7.66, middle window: 7.61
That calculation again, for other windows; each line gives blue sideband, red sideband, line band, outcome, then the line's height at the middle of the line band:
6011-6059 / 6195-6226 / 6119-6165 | 2.0 A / 7.74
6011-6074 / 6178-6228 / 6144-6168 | 0.8 A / 7.71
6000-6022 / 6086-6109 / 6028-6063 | -1.5 A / 7.61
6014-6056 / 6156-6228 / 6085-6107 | 0.3 A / 7.72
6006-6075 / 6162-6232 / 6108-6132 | 0.4 A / 7.67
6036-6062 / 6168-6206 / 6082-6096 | 0.4 A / 7.87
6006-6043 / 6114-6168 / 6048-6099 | -0.9 A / 7.62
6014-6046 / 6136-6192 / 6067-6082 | -0.2 A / 7.68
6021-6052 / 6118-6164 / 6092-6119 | -0.2 A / 7.59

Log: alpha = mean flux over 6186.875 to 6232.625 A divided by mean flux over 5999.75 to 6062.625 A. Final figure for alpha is 0.97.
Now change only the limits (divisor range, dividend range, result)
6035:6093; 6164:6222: 0.97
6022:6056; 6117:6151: 0.94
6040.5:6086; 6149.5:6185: 0.96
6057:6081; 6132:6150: 0.96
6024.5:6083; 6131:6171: 0.94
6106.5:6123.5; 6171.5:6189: 1.02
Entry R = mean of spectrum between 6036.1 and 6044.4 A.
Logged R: 8.03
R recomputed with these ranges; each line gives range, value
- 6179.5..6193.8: 7.59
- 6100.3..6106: 7.48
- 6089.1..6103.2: 7.58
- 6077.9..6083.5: 7.86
